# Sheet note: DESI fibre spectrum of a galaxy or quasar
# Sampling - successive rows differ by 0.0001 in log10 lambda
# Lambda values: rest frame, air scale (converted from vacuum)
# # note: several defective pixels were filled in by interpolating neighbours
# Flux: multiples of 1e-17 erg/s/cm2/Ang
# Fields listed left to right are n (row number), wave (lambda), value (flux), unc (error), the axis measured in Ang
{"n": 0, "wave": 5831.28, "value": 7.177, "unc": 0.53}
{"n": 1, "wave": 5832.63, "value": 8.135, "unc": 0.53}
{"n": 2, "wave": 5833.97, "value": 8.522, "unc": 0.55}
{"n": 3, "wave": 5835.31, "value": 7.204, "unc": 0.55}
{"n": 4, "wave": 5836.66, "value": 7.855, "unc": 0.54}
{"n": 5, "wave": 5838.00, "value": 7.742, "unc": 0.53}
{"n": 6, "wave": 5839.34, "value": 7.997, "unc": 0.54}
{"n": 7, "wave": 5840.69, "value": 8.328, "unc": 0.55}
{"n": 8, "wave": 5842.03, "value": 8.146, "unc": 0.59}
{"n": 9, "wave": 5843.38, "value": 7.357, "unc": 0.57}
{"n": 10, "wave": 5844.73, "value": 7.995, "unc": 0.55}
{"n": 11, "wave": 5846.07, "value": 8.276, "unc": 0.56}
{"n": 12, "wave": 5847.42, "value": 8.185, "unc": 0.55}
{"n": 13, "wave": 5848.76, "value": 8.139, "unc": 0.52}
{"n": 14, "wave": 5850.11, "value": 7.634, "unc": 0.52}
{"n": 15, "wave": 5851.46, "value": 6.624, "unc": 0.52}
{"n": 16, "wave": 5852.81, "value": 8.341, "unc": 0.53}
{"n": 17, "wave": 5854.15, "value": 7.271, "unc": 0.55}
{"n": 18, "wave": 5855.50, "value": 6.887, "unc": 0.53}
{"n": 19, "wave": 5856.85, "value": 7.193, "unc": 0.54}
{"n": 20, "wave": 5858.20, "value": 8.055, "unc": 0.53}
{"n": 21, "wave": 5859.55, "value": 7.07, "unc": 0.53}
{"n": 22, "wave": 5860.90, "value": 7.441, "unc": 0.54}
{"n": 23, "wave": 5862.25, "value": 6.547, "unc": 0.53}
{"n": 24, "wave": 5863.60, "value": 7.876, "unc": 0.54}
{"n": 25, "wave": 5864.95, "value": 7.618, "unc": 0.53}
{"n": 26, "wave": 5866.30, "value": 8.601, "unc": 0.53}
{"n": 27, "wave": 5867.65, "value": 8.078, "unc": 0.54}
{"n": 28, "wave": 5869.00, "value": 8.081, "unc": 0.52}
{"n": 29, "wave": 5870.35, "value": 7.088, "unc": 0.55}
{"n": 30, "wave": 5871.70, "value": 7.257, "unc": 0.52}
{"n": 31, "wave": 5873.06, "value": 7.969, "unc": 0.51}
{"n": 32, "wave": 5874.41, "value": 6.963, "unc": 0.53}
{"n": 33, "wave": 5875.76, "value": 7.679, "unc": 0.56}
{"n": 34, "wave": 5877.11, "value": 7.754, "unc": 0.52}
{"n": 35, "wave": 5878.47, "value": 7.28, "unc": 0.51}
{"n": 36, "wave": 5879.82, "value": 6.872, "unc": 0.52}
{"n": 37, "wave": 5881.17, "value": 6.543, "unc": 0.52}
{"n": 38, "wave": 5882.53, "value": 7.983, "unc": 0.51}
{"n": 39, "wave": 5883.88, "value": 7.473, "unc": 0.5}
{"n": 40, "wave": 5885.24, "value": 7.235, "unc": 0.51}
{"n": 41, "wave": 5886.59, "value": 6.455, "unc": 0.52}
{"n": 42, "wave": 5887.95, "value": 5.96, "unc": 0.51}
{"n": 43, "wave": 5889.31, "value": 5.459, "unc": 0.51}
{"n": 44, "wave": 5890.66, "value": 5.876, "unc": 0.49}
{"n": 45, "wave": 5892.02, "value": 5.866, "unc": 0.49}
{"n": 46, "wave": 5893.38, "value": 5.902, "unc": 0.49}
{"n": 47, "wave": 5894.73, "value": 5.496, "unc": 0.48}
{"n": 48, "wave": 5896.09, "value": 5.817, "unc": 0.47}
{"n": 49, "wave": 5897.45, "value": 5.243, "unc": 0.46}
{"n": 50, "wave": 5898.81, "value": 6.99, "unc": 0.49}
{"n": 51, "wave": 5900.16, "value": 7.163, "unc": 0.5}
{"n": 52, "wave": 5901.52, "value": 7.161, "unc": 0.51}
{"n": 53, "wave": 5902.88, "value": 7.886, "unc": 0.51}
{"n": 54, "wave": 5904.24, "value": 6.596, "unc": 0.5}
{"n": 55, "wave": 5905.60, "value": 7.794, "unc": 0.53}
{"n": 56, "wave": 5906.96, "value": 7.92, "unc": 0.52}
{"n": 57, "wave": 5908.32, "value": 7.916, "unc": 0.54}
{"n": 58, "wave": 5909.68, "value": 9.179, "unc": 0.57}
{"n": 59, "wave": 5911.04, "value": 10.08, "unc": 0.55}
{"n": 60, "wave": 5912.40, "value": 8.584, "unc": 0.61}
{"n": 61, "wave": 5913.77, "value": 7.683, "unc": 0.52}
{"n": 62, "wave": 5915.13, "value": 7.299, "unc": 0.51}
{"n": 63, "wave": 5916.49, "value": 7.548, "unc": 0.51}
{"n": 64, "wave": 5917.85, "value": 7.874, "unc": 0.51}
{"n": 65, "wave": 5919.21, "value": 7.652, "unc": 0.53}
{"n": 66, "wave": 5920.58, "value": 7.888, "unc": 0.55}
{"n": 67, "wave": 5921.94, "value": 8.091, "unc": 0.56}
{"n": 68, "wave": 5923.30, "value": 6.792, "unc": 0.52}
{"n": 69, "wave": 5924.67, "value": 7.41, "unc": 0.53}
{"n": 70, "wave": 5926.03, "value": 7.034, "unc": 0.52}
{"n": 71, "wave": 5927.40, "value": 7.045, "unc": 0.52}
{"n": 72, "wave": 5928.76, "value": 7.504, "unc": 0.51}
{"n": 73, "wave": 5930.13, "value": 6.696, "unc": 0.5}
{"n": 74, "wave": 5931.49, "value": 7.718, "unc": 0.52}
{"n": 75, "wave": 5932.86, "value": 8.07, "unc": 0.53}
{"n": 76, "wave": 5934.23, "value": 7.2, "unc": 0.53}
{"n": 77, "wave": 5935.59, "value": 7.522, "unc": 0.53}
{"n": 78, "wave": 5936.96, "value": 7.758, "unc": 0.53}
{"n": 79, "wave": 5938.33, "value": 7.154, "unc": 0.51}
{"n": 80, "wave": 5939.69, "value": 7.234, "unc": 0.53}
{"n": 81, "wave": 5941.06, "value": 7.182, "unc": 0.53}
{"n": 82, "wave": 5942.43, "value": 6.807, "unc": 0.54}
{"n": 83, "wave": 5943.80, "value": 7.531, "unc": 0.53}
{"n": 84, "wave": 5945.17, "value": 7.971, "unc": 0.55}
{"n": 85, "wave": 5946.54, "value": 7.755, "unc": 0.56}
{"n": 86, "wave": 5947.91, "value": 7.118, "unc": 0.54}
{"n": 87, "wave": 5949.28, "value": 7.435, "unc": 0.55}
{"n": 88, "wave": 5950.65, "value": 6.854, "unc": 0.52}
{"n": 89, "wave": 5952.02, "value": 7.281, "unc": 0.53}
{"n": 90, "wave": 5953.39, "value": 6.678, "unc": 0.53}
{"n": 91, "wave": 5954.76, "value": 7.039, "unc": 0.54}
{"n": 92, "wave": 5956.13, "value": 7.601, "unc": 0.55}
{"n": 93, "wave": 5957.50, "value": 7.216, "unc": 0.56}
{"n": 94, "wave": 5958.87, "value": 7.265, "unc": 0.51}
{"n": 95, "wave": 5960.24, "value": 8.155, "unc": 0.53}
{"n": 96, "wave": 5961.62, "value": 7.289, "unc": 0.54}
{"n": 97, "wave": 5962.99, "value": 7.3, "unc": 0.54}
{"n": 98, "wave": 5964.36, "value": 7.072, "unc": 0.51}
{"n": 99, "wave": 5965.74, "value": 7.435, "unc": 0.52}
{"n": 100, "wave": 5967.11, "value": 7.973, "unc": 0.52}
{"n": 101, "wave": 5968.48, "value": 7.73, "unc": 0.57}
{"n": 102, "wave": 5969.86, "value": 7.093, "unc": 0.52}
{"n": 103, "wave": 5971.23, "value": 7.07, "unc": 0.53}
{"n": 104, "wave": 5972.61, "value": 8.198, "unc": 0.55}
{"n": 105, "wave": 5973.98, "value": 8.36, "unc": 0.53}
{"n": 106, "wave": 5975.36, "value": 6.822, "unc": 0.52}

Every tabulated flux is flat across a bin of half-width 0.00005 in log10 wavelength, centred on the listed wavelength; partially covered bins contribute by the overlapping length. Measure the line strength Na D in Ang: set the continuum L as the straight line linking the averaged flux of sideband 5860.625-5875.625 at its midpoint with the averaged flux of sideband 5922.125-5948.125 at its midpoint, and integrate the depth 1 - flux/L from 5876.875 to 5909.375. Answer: 3.1 Ang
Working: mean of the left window 7.6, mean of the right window 7.36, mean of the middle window 6.79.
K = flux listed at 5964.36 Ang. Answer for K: 7.072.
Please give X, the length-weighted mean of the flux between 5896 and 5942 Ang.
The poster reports 7.51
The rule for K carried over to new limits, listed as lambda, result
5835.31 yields 7.204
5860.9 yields 7.441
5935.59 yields 7.522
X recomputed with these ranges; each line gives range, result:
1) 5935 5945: 7.34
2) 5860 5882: 7.48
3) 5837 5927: 7.4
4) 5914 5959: 7.38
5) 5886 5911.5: 6.86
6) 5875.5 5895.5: 6.63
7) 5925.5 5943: 7.31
